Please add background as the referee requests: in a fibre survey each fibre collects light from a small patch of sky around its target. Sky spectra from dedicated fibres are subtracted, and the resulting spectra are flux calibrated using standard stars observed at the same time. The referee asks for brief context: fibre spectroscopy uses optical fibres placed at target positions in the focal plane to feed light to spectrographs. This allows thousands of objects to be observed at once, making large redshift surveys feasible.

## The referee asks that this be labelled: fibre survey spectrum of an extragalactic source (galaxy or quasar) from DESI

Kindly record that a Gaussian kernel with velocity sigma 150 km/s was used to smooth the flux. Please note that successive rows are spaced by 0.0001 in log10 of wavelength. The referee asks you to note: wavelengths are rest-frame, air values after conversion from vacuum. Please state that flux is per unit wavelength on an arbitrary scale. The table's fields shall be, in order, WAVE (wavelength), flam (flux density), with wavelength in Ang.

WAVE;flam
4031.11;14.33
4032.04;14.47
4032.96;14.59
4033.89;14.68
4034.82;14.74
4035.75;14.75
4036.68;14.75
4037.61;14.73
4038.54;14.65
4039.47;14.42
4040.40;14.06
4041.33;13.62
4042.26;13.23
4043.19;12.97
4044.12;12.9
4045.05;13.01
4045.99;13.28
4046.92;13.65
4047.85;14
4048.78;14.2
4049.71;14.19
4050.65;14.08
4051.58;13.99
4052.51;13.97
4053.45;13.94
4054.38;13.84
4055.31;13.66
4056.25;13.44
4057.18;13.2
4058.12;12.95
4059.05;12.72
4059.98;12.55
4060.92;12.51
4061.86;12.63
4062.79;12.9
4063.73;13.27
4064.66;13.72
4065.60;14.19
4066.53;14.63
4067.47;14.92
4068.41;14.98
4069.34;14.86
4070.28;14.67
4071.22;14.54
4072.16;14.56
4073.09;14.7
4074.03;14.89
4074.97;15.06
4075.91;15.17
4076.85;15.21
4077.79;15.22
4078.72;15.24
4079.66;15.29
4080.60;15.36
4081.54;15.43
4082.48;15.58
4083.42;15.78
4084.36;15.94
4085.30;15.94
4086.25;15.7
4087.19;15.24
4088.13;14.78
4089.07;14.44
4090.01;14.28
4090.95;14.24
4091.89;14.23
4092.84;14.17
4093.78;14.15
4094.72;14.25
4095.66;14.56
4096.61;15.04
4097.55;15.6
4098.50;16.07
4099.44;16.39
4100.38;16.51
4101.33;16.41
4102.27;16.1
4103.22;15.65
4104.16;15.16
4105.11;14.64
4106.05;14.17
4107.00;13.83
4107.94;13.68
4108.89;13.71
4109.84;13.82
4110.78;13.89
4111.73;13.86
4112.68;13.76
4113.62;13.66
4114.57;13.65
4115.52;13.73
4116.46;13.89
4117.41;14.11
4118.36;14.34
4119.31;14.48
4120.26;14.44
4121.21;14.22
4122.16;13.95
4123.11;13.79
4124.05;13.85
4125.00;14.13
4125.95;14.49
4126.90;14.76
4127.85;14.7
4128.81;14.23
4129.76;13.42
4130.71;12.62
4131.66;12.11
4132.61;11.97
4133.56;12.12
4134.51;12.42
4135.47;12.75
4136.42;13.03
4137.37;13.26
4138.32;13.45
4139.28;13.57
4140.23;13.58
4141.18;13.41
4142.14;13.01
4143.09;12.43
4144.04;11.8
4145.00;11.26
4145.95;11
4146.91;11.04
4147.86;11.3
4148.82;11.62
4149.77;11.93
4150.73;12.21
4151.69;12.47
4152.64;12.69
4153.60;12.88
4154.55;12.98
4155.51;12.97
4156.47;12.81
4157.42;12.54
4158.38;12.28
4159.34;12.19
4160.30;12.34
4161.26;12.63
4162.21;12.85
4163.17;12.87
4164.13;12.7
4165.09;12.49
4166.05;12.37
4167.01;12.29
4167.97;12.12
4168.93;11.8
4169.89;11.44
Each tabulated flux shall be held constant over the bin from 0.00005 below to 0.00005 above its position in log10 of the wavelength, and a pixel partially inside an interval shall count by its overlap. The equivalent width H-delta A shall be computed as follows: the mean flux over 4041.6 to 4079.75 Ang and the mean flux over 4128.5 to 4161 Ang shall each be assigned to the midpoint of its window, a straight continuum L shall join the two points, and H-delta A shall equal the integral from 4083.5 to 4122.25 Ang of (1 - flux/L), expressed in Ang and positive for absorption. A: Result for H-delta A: -4.19 Ang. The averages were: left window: 14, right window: 12.5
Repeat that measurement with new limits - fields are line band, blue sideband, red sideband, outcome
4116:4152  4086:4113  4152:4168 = 1.2 Ang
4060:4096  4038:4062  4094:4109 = -0.6 Ang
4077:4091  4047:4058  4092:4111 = -0.7 Ang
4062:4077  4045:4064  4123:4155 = -1.3 Ang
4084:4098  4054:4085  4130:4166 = -1.0 Ang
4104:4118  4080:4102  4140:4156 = 0.2 Ang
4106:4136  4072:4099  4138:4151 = -0.8 Ang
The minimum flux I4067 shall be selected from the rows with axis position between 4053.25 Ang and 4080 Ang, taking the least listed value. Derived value 12.51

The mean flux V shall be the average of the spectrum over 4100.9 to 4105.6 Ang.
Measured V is 15.6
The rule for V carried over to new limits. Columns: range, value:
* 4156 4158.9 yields 12.5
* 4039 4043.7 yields 13.7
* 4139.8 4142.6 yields 13.3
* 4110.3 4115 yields 13.8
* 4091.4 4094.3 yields 14.2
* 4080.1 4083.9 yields 15.5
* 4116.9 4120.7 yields 14.3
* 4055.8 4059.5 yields 13.1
